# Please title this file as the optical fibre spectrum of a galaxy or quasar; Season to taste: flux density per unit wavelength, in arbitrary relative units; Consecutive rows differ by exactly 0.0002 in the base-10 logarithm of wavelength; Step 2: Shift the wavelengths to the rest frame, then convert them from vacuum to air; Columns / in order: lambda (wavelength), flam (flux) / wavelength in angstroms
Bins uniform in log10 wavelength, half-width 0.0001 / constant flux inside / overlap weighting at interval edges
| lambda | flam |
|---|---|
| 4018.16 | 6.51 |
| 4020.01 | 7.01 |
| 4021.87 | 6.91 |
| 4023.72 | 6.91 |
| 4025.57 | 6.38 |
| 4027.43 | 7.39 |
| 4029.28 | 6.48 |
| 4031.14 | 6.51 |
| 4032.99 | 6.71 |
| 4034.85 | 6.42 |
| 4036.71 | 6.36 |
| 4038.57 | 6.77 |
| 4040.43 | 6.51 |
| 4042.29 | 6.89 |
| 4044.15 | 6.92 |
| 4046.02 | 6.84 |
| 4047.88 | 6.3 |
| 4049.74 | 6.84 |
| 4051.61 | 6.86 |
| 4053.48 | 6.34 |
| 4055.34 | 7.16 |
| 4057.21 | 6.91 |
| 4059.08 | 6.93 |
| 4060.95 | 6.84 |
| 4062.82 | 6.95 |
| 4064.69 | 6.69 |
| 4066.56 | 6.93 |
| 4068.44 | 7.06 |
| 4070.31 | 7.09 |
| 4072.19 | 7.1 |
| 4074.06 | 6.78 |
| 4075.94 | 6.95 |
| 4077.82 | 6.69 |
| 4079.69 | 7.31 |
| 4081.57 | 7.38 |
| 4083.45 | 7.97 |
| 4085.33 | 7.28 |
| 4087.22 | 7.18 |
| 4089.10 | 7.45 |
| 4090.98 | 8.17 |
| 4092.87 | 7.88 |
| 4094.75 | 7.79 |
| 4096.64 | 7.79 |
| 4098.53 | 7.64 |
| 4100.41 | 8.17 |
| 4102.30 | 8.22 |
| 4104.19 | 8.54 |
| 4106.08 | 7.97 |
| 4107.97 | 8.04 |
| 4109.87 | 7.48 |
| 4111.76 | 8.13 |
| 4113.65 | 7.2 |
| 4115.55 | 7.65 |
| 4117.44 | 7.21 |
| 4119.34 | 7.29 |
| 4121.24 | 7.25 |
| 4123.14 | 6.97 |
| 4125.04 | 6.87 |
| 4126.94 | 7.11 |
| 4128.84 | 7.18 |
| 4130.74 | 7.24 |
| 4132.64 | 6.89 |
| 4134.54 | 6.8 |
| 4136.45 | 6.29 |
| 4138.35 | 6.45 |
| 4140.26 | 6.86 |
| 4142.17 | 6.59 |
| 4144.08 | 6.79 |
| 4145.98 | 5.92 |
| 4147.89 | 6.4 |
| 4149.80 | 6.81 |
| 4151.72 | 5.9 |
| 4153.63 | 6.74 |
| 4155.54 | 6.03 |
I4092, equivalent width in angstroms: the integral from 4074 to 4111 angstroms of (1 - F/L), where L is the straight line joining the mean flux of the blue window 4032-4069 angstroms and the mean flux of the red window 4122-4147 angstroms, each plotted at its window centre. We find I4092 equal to -4.89 angstroms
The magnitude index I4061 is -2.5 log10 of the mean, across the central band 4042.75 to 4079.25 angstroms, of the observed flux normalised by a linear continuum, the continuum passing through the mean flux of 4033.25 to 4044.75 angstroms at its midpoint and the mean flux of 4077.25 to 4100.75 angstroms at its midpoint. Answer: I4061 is 0.031 mag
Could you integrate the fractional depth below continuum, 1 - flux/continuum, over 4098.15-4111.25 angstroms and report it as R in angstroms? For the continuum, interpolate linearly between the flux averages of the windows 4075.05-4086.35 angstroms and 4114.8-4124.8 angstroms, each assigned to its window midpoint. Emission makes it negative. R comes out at -1.41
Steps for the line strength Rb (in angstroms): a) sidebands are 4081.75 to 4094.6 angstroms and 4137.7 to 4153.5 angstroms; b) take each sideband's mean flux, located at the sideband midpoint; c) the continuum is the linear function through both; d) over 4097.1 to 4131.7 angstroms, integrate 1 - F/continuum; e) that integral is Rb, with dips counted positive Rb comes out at -2.2 angstroms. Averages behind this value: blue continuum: 7.65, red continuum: 6.48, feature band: 7.57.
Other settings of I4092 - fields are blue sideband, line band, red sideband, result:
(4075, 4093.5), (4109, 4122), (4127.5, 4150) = -0.9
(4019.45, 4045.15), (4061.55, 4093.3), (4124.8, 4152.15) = -2.4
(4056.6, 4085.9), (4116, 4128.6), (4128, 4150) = -0.7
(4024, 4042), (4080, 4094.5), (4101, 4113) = 0.1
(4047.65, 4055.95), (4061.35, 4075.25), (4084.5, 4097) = 0.3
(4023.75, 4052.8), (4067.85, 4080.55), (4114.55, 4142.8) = -0.4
